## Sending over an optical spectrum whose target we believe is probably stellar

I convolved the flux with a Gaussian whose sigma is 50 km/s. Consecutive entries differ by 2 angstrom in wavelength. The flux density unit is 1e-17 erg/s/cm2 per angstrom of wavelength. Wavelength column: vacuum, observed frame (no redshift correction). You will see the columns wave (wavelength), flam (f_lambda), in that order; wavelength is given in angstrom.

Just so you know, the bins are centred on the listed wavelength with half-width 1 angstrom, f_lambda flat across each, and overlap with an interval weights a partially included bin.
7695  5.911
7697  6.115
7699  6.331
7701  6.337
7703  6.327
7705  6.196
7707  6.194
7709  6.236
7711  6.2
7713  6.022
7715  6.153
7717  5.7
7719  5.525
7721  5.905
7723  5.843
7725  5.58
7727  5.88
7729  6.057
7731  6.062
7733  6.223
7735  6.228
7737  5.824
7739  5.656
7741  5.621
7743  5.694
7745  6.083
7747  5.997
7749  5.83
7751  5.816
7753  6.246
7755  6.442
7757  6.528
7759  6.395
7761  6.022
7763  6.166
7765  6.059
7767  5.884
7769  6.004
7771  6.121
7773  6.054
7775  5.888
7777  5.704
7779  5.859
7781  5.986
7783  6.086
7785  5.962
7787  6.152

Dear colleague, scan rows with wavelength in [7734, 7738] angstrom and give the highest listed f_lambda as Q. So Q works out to 6.228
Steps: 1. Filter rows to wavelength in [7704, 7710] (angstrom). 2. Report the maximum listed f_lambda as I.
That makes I 6.236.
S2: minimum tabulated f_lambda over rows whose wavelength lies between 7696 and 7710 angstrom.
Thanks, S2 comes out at 6.115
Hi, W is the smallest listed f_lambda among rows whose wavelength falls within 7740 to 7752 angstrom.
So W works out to 5.621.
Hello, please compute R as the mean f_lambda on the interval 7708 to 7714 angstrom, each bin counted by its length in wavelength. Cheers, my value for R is 6.15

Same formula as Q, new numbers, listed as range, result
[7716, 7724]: 5.905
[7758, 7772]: 6.395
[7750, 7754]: 6.246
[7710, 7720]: 6.2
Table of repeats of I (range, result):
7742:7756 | 6.442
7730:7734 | 6.223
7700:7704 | 6.337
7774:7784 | 6.086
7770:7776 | 6.121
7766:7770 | 6.004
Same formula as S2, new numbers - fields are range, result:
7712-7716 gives 6.022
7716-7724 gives 5.525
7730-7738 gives 5.824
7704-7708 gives 6.194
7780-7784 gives 5.986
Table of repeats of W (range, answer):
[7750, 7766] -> 5.816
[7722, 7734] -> 5.58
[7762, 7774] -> 5.884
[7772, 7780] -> 5.704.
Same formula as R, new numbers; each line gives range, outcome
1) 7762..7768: 6.04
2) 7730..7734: 6.14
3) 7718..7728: 5.75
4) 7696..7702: 6.26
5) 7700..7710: 6.26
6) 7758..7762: 6.21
